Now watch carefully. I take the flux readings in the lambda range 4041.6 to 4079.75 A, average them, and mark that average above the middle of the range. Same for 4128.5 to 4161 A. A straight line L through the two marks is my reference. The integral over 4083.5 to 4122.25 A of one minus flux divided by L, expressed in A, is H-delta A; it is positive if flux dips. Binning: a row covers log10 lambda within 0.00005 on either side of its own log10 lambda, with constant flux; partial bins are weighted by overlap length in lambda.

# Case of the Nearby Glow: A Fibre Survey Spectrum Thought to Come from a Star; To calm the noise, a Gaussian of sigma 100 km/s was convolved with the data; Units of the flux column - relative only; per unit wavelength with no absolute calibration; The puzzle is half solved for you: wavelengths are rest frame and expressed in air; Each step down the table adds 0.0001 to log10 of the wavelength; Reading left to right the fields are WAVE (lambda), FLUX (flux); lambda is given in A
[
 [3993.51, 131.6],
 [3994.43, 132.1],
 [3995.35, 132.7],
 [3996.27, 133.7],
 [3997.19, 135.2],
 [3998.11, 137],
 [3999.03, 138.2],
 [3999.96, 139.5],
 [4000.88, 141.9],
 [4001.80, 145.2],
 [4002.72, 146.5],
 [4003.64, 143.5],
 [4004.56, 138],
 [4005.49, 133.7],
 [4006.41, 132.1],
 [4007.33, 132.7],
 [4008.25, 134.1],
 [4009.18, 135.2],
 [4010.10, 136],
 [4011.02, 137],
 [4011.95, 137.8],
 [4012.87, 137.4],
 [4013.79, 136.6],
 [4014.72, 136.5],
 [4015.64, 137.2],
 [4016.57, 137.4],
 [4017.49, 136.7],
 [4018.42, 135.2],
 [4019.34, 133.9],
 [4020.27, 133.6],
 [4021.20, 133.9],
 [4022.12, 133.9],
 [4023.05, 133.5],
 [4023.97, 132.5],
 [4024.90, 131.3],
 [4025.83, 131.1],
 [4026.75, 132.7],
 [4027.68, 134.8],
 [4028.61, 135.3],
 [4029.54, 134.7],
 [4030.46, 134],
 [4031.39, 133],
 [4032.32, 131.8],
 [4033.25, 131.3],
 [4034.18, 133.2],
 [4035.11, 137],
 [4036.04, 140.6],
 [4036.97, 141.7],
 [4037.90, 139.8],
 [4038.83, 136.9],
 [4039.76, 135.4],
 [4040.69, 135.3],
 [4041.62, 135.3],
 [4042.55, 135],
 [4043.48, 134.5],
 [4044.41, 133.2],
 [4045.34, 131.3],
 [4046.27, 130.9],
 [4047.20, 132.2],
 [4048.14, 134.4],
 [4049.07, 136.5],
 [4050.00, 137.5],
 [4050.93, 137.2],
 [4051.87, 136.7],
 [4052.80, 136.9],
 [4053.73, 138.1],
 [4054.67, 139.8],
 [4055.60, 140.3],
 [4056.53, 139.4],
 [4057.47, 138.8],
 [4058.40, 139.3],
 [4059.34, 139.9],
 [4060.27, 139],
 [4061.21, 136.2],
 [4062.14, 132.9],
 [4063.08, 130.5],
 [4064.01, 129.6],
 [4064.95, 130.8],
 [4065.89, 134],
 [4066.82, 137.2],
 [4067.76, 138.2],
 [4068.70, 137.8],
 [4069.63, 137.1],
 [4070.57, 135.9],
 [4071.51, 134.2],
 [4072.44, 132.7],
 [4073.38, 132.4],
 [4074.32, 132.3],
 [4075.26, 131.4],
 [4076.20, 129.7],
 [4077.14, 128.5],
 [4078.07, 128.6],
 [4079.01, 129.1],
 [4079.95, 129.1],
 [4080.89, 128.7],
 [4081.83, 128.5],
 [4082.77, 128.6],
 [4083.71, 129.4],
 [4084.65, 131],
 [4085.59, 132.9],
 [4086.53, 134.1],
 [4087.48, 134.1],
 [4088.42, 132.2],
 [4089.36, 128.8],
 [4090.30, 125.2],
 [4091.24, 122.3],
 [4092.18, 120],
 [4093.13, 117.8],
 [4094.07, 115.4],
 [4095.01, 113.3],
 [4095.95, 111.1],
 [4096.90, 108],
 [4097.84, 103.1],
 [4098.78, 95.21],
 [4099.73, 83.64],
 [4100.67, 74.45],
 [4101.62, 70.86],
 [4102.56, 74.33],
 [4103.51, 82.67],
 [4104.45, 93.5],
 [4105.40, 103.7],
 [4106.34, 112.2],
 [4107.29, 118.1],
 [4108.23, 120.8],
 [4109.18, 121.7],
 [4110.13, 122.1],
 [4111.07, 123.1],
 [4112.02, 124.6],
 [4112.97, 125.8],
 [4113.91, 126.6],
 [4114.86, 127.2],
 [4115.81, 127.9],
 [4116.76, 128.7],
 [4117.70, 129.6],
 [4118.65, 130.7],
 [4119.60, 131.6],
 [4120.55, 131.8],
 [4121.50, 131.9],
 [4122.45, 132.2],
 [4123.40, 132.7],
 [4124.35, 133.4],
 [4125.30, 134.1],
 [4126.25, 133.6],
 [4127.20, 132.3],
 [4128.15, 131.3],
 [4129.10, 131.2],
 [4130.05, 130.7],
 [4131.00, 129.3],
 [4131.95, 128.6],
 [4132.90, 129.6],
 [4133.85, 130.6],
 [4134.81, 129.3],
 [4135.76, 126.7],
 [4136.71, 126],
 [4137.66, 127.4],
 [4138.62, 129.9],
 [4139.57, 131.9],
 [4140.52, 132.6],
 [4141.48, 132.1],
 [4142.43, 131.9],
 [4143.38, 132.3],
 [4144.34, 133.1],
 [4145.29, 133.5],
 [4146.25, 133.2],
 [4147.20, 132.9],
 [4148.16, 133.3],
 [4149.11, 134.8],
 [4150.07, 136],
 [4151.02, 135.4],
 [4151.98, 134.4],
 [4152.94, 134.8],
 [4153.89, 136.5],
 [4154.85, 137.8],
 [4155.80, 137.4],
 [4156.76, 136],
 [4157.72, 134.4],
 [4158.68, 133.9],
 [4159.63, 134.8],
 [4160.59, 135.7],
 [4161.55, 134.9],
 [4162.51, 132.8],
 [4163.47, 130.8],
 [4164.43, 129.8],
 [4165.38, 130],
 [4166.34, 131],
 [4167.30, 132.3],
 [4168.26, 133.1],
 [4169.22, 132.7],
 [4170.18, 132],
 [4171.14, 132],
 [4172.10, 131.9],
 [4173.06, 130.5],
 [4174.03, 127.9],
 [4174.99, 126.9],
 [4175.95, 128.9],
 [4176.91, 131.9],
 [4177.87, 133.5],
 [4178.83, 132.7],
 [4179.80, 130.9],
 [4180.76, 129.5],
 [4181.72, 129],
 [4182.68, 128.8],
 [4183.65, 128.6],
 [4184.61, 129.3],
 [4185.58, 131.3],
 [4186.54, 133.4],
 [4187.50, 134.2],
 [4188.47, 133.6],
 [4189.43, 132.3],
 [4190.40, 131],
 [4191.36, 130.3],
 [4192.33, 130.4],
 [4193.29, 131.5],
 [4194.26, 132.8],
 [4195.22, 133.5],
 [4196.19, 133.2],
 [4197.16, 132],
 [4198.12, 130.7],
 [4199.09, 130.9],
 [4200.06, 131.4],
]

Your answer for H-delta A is 5.0 A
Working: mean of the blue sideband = 135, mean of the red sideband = 133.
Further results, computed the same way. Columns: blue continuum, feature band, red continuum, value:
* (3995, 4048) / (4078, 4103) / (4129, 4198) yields 3.38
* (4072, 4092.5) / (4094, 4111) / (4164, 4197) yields 3.72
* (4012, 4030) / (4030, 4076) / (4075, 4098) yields -1.93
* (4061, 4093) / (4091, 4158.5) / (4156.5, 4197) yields 4.09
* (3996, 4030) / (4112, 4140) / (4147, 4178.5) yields 0.80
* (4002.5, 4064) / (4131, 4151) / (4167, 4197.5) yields 0.17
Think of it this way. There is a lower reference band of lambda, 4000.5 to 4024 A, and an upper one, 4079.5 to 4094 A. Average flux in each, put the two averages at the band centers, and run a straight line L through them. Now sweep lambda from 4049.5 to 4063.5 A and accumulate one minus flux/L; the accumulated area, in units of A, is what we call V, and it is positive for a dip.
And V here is -0.7 A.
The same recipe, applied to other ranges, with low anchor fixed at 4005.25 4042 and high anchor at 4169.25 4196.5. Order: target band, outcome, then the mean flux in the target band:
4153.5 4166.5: -0.2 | 134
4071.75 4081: 0.2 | 130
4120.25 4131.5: 0.0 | 132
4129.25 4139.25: 0.3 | 129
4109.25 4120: 0.5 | 127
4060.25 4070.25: 0.0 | 135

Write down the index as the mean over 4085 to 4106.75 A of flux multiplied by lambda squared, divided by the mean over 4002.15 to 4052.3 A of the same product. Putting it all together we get 0.8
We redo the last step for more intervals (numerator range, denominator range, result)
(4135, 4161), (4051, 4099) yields 1.06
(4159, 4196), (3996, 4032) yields 1.05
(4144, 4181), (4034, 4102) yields 1.08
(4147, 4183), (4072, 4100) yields 1.12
